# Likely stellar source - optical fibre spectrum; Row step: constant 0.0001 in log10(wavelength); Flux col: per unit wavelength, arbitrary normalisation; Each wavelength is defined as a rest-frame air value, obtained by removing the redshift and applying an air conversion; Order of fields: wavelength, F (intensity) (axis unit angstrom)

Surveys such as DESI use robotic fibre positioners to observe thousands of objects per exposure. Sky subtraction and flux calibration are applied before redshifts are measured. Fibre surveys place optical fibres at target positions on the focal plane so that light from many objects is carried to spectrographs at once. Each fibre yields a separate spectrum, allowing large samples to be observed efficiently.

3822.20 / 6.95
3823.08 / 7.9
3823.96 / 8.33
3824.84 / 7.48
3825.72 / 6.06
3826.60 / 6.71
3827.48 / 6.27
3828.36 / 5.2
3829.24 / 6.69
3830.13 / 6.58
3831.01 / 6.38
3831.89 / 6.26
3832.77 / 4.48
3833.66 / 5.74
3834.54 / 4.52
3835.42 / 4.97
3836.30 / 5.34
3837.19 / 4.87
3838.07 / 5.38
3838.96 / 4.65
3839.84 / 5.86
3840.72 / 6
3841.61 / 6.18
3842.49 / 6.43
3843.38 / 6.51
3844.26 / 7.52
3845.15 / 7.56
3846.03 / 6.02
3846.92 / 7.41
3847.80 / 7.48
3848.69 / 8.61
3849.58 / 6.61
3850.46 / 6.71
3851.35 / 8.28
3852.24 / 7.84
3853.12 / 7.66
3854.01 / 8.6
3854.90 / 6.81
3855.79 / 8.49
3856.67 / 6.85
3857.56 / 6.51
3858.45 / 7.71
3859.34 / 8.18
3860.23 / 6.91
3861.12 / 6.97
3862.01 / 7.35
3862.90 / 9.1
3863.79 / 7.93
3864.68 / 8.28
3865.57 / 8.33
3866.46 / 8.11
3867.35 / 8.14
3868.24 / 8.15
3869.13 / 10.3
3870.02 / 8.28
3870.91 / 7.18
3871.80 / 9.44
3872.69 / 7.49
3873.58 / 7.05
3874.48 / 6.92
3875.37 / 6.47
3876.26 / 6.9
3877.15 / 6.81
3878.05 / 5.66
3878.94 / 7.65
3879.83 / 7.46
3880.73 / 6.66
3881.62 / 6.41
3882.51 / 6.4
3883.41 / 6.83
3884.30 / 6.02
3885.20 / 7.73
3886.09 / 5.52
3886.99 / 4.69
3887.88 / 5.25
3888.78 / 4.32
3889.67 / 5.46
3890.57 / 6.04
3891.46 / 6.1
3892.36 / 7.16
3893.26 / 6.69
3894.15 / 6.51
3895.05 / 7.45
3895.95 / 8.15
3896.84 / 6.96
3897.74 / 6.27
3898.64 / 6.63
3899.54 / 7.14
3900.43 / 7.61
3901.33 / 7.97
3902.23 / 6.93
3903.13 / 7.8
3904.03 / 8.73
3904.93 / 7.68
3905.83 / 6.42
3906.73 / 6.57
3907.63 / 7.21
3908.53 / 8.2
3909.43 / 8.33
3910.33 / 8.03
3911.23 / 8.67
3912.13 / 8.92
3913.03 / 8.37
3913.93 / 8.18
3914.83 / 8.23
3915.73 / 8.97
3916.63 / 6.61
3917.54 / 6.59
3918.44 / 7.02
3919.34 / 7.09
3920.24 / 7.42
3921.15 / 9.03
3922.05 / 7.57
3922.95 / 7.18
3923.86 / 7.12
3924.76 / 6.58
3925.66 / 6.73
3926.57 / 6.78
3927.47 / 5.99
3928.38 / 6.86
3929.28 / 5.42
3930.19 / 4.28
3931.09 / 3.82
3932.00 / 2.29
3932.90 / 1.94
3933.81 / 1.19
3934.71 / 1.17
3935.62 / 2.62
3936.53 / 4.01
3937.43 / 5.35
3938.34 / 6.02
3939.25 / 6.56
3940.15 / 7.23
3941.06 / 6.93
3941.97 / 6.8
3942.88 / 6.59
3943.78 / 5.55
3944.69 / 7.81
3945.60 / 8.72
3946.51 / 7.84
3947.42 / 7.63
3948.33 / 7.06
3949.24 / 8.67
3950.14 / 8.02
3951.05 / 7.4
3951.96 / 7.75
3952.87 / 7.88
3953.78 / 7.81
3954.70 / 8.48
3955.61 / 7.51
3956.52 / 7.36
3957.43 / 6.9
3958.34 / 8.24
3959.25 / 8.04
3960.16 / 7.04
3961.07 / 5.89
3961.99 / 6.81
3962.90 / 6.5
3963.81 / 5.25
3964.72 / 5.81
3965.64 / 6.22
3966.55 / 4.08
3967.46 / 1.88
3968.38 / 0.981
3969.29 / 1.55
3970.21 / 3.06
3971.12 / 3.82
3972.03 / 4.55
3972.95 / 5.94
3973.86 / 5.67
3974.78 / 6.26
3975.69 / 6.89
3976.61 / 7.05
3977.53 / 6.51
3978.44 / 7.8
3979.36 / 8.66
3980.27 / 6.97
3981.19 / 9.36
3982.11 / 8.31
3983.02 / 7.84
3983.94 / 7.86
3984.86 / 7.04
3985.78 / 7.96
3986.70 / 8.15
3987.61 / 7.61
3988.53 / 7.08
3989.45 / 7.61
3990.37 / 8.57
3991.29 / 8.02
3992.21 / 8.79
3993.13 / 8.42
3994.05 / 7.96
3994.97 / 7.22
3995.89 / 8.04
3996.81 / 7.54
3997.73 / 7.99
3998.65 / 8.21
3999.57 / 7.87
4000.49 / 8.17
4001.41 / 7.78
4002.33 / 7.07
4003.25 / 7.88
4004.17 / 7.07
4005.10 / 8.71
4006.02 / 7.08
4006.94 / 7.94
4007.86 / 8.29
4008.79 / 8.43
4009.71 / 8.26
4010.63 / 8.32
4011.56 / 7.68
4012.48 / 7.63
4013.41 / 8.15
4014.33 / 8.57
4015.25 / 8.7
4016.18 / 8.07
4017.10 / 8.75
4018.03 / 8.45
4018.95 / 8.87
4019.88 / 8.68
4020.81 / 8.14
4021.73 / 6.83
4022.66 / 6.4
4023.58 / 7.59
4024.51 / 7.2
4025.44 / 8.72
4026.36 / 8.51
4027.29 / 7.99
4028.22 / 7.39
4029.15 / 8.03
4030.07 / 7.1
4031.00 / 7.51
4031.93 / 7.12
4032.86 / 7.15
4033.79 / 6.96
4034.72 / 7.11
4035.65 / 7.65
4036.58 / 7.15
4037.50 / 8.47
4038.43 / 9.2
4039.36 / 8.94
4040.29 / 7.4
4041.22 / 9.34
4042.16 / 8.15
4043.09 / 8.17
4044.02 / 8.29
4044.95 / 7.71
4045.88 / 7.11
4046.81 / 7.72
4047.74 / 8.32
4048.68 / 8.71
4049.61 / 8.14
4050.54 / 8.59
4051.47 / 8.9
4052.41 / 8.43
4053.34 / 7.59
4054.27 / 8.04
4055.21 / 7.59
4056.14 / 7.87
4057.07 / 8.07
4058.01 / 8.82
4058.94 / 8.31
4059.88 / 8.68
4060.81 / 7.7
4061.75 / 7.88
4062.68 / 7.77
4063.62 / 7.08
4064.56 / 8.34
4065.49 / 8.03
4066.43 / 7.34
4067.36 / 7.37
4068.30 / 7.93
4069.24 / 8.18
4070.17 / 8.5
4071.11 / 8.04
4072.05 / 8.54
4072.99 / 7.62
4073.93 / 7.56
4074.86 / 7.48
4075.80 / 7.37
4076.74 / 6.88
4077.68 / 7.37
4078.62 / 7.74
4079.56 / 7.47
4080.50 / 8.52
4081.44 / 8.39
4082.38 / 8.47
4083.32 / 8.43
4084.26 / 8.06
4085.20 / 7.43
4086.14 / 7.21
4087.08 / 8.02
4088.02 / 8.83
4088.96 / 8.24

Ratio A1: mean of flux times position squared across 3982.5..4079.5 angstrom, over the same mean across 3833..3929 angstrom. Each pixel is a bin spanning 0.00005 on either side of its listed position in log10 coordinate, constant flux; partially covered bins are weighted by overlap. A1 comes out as 1.2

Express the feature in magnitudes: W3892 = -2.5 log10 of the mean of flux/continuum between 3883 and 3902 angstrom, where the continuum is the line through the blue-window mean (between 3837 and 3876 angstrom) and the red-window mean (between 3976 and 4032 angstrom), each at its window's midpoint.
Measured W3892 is 0.15 mag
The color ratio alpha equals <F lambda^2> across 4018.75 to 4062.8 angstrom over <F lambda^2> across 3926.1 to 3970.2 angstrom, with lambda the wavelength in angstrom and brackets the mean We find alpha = 1.4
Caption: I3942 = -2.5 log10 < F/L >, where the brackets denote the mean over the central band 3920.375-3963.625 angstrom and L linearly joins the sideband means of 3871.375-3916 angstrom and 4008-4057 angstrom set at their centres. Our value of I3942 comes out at 0.159 mag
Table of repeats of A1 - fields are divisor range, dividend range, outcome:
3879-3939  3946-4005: 1.12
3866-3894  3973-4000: 1.18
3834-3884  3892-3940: 0.95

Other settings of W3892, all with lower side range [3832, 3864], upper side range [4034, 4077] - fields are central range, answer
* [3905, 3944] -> 0.138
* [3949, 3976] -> 0.224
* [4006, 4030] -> -0.035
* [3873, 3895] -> 0.096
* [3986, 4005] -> -0.032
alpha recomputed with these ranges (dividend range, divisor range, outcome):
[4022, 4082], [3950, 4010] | 1.16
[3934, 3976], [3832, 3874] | 0.90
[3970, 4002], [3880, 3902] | 1.19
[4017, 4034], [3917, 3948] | 1.37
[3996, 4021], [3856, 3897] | 1.22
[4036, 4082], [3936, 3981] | 1.32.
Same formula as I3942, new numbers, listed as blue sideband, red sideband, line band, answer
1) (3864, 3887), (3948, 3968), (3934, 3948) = 0.16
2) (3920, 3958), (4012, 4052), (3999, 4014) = -0.05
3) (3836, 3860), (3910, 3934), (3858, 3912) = -0.07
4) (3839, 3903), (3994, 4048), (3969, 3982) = 0.24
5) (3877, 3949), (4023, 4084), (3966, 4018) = 0.03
